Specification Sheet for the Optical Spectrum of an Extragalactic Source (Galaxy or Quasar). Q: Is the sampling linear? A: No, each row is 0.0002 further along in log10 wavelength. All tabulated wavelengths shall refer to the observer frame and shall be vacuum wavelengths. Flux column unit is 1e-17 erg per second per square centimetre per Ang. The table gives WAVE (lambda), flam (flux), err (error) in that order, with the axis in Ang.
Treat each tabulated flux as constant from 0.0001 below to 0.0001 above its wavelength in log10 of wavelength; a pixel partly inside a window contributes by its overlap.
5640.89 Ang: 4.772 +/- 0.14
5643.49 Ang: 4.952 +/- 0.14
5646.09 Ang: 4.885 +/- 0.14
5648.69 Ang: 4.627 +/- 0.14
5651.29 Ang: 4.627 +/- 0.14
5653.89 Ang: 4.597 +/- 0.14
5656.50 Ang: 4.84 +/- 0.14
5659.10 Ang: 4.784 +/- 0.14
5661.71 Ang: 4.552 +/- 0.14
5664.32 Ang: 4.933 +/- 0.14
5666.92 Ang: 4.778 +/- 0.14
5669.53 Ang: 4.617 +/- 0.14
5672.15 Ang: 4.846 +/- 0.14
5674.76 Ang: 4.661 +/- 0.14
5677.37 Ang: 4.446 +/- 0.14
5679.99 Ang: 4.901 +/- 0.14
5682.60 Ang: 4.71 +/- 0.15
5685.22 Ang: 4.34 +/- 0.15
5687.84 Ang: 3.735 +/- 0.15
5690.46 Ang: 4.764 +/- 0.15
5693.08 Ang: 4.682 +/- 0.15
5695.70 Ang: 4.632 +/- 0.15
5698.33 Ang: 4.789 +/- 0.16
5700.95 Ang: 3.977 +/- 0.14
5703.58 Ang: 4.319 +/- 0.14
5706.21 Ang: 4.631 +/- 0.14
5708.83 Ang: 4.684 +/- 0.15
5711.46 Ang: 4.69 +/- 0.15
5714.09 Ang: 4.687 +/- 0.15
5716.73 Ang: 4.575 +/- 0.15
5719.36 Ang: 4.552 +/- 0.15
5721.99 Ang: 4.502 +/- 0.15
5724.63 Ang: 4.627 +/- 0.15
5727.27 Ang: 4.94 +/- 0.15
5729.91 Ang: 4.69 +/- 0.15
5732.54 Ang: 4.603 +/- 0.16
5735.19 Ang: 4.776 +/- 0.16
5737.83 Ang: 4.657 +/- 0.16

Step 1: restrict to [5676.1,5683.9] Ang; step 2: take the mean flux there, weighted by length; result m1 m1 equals 4.69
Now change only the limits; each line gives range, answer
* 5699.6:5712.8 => 4.46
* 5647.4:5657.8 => 4.67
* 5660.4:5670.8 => 4.72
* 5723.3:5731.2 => 4.75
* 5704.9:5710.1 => 4.66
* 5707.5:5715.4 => 4.69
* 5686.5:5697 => 4.45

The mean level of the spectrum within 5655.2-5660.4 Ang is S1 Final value 4.82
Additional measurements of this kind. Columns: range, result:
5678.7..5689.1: 4.42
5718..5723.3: 4.53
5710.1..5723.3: 4.6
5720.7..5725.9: 4.56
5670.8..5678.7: 4.65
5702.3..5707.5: 4.47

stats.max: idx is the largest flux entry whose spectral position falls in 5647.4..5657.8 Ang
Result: 4.84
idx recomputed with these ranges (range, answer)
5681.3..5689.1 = 4.71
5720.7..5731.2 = 4.94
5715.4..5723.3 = 4.575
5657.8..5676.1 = 4.933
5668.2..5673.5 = 4.846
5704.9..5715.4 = 4.69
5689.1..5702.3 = 4.789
